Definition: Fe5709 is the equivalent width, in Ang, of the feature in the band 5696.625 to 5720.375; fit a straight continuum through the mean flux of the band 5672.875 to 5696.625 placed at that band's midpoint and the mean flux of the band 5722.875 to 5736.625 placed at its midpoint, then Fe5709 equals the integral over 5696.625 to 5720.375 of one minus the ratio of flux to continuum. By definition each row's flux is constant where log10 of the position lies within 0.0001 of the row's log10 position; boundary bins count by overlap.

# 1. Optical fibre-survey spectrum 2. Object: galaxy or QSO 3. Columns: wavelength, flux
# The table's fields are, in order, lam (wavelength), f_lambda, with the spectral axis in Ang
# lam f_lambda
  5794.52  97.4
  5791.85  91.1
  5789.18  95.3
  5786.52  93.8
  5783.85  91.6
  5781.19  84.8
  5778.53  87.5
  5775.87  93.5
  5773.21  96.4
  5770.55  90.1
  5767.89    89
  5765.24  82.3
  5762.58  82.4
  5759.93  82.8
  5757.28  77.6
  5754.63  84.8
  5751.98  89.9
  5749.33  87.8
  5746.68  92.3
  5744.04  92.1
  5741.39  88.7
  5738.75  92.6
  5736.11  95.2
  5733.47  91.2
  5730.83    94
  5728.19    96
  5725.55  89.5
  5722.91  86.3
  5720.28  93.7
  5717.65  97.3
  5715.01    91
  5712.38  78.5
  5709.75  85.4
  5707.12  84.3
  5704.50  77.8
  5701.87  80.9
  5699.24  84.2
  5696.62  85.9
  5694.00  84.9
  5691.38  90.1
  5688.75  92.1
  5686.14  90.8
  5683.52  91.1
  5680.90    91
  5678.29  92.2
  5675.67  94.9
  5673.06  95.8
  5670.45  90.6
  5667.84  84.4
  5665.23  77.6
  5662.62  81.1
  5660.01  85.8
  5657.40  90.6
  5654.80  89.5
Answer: 1.6 Ang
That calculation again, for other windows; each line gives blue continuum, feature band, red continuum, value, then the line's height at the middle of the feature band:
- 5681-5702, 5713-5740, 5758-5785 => -1.3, 87.9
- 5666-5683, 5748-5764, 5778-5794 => 1.2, 91.1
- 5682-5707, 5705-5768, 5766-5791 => 0.2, 88.7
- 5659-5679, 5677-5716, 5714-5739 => 1.5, 90.1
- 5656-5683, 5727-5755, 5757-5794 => -0.9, 88.8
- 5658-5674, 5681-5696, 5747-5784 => -0.6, 86.1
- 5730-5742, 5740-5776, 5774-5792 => 1.7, 91.9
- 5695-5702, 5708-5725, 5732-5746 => -0.2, 87.7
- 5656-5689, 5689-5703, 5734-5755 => 0.6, 89.6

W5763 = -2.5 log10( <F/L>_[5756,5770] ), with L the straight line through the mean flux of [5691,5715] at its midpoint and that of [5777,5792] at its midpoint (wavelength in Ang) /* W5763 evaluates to 0.07 mag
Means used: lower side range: 83.7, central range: 83.3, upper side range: 90.7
